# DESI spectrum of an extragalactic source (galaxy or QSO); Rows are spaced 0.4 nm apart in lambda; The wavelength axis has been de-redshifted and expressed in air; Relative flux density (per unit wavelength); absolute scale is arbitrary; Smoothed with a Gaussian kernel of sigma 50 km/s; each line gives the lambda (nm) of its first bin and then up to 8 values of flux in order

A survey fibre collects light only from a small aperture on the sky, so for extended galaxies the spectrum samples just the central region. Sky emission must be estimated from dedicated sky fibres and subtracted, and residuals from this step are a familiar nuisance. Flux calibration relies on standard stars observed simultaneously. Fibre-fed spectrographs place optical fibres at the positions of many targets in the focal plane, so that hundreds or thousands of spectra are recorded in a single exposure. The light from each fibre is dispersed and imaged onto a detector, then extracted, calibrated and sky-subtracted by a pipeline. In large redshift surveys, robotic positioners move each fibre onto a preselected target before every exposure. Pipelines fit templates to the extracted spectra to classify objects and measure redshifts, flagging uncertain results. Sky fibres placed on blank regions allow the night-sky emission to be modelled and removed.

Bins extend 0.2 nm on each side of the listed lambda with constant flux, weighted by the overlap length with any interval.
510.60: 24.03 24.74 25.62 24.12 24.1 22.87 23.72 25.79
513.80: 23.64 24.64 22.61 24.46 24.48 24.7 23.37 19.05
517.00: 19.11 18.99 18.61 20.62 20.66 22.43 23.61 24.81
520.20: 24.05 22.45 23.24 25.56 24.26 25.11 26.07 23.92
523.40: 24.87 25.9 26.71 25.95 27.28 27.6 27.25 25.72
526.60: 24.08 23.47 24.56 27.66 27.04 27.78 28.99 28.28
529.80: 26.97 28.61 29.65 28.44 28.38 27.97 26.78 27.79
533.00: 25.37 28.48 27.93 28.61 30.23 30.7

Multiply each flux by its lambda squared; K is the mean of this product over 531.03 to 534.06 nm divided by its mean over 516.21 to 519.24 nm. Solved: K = 1.4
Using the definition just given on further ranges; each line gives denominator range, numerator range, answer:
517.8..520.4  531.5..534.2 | 1.30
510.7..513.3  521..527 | 1.10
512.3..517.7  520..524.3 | 1.11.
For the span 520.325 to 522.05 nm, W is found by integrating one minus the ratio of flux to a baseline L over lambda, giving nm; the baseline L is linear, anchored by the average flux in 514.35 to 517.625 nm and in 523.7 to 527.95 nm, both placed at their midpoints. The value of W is 0.02 nm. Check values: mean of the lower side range 22.1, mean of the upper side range 26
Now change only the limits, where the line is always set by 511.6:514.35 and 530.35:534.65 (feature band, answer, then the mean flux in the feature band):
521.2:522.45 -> 0.04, 25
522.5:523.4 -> 0.04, 24.8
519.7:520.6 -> 0.06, 23.9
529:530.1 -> -0.02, 28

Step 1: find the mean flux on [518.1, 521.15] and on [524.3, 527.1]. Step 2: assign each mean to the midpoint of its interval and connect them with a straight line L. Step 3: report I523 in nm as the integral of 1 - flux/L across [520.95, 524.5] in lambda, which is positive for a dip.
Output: -0.11 nm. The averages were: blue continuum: 22.8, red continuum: 26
